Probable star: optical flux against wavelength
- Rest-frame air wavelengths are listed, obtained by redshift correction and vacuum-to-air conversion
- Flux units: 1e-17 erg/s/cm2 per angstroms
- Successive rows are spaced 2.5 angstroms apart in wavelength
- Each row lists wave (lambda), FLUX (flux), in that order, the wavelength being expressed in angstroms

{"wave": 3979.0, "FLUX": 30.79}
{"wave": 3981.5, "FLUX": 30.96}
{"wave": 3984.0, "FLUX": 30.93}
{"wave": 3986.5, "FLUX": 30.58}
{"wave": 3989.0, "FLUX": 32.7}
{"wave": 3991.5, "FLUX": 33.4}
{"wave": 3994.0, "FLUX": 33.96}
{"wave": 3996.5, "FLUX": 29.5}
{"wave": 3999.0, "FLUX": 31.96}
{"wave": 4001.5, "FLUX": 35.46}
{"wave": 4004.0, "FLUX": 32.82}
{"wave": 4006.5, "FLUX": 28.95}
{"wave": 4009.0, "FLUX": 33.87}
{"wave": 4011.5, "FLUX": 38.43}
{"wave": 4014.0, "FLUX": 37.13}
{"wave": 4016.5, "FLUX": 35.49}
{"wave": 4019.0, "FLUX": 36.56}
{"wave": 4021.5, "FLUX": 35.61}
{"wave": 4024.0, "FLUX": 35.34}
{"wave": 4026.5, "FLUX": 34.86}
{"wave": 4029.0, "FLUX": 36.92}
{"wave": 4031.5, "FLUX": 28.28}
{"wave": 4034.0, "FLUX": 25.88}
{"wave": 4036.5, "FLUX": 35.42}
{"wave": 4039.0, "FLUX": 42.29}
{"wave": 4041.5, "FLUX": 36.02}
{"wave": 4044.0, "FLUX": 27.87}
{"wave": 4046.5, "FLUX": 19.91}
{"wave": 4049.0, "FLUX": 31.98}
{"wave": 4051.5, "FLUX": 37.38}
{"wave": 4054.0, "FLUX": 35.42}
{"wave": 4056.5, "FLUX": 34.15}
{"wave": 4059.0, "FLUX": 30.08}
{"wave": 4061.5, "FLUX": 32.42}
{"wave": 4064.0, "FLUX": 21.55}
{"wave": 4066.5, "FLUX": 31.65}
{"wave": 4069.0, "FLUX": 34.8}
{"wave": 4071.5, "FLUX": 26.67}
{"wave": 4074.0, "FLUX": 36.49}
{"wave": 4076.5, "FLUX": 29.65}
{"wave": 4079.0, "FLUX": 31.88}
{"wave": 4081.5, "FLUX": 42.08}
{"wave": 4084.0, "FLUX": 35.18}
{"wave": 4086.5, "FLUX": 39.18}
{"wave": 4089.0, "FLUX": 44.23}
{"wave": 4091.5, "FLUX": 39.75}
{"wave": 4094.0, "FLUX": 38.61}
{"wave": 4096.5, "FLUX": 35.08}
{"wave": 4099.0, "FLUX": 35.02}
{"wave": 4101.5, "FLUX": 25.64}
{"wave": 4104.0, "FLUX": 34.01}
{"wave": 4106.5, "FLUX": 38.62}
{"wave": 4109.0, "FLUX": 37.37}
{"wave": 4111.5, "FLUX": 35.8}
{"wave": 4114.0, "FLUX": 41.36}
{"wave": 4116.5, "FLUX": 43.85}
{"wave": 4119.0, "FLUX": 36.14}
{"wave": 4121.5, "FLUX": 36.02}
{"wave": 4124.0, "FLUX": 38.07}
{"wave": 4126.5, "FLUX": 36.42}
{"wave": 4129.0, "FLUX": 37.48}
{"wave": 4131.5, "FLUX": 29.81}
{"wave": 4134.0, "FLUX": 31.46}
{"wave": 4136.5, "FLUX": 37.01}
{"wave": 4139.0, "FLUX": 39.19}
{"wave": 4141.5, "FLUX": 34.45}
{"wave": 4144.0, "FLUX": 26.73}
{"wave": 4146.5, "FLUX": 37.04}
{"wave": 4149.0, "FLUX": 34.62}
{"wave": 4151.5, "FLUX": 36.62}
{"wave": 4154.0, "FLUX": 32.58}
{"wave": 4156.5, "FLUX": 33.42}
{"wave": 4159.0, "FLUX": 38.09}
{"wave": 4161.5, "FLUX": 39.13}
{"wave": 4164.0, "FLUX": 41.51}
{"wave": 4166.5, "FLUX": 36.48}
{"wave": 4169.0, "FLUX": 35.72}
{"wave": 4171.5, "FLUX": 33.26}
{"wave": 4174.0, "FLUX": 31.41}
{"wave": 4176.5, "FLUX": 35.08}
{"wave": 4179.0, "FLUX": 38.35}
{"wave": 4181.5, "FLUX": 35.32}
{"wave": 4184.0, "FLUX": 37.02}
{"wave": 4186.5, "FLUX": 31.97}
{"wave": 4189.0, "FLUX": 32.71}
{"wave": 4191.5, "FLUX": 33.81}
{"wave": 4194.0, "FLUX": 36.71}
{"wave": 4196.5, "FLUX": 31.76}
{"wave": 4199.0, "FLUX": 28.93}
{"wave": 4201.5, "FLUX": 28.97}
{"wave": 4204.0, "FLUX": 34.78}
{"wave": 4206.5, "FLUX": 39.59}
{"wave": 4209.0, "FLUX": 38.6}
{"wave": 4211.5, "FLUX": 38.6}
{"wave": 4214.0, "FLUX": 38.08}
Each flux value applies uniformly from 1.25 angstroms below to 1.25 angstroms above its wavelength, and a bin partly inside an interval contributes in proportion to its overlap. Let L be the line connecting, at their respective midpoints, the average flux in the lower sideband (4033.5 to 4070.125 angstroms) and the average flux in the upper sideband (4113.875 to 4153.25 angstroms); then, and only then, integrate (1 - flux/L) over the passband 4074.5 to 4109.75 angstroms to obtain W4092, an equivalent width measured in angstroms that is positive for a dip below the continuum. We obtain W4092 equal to -2.4 angstroms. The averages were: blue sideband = 31.9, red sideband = 35.8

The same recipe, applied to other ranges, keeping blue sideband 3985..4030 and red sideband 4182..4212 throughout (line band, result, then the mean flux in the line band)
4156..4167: -1.2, 38.1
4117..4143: -1.1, 35.8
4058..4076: 1.9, 30.5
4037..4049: 0.8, 31.8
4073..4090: -1.3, 36.9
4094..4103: 0.3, 32.9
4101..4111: -0.1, 34.7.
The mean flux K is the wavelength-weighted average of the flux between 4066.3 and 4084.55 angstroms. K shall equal 33.6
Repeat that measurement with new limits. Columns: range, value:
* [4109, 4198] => 35.6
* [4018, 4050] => 32.8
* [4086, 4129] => 37.3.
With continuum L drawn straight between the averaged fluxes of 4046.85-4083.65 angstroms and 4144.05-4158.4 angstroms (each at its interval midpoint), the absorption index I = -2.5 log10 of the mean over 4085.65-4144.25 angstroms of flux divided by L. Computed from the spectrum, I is -0.09 mag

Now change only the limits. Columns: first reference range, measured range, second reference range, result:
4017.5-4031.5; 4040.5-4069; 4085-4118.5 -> 0.17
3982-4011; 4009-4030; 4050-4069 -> -0.13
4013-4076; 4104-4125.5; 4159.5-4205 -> -0.13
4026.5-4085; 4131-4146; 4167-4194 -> 0.01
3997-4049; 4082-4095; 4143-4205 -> -0.17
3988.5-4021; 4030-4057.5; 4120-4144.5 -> 0.06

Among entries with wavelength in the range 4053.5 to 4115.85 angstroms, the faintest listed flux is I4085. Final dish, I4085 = 21.55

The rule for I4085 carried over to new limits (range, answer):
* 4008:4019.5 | 33.87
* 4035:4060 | 19.91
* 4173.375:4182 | 31.41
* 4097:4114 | 25.64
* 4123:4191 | 26.73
